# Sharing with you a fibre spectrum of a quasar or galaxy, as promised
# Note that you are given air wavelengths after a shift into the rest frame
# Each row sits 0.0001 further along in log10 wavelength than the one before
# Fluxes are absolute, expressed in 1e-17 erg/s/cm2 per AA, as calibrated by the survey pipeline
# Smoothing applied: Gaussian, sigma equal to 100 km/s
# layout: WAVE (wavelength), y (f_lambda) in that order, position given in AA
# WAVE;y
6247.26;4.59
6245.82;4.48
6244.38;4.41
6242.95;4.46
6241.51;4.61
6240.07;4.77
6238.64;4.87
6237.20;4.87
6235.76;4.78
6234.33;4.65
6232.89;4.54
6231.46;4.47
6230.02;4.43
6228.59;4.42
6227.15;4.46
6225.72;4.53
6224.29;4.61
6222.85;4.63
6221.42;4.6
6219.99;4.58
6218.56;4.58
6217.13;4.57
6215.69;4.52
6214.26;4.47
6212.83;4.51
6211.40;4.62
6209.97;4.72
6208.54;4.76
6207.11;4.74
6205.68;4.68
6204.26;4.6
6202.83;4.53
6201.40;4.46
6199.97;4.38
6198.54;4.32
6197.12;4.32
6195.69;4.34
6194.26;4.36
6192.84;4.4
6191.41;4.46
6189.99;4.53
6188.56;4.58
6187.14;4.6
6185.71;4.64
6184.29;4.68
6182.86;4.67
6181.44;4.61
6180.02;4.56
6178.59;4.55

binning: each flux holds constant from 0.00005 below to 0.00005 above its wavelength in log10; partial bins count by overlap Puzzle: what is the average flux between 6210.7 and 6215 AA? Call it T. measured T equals 4.54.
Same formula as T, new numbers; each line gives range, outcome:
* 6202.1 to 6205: 4.57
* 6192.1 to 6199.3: 4.35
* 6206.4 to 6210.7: 4.74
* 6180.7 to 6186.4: 4.65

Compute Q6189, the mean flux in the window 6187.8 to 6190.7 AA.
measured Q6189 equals 4.56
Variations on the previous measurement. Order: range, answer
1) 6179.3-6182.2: 4.59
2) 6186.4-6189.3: 4.58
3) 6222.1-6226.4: 4.59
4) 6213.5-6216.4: 4.5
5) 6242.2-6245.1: 4.44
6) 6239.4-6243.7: 4.61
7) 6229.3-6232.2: 4.46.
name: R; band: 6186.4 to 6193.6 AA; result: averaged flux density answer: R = 4.51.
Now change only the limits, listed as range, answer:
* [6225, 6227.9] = 4.5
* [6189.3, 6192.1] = 4.5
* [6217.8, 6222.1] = 4.59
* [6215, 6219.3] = 4.55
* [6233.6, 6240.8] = 4.79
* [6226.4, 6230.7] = 4.44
